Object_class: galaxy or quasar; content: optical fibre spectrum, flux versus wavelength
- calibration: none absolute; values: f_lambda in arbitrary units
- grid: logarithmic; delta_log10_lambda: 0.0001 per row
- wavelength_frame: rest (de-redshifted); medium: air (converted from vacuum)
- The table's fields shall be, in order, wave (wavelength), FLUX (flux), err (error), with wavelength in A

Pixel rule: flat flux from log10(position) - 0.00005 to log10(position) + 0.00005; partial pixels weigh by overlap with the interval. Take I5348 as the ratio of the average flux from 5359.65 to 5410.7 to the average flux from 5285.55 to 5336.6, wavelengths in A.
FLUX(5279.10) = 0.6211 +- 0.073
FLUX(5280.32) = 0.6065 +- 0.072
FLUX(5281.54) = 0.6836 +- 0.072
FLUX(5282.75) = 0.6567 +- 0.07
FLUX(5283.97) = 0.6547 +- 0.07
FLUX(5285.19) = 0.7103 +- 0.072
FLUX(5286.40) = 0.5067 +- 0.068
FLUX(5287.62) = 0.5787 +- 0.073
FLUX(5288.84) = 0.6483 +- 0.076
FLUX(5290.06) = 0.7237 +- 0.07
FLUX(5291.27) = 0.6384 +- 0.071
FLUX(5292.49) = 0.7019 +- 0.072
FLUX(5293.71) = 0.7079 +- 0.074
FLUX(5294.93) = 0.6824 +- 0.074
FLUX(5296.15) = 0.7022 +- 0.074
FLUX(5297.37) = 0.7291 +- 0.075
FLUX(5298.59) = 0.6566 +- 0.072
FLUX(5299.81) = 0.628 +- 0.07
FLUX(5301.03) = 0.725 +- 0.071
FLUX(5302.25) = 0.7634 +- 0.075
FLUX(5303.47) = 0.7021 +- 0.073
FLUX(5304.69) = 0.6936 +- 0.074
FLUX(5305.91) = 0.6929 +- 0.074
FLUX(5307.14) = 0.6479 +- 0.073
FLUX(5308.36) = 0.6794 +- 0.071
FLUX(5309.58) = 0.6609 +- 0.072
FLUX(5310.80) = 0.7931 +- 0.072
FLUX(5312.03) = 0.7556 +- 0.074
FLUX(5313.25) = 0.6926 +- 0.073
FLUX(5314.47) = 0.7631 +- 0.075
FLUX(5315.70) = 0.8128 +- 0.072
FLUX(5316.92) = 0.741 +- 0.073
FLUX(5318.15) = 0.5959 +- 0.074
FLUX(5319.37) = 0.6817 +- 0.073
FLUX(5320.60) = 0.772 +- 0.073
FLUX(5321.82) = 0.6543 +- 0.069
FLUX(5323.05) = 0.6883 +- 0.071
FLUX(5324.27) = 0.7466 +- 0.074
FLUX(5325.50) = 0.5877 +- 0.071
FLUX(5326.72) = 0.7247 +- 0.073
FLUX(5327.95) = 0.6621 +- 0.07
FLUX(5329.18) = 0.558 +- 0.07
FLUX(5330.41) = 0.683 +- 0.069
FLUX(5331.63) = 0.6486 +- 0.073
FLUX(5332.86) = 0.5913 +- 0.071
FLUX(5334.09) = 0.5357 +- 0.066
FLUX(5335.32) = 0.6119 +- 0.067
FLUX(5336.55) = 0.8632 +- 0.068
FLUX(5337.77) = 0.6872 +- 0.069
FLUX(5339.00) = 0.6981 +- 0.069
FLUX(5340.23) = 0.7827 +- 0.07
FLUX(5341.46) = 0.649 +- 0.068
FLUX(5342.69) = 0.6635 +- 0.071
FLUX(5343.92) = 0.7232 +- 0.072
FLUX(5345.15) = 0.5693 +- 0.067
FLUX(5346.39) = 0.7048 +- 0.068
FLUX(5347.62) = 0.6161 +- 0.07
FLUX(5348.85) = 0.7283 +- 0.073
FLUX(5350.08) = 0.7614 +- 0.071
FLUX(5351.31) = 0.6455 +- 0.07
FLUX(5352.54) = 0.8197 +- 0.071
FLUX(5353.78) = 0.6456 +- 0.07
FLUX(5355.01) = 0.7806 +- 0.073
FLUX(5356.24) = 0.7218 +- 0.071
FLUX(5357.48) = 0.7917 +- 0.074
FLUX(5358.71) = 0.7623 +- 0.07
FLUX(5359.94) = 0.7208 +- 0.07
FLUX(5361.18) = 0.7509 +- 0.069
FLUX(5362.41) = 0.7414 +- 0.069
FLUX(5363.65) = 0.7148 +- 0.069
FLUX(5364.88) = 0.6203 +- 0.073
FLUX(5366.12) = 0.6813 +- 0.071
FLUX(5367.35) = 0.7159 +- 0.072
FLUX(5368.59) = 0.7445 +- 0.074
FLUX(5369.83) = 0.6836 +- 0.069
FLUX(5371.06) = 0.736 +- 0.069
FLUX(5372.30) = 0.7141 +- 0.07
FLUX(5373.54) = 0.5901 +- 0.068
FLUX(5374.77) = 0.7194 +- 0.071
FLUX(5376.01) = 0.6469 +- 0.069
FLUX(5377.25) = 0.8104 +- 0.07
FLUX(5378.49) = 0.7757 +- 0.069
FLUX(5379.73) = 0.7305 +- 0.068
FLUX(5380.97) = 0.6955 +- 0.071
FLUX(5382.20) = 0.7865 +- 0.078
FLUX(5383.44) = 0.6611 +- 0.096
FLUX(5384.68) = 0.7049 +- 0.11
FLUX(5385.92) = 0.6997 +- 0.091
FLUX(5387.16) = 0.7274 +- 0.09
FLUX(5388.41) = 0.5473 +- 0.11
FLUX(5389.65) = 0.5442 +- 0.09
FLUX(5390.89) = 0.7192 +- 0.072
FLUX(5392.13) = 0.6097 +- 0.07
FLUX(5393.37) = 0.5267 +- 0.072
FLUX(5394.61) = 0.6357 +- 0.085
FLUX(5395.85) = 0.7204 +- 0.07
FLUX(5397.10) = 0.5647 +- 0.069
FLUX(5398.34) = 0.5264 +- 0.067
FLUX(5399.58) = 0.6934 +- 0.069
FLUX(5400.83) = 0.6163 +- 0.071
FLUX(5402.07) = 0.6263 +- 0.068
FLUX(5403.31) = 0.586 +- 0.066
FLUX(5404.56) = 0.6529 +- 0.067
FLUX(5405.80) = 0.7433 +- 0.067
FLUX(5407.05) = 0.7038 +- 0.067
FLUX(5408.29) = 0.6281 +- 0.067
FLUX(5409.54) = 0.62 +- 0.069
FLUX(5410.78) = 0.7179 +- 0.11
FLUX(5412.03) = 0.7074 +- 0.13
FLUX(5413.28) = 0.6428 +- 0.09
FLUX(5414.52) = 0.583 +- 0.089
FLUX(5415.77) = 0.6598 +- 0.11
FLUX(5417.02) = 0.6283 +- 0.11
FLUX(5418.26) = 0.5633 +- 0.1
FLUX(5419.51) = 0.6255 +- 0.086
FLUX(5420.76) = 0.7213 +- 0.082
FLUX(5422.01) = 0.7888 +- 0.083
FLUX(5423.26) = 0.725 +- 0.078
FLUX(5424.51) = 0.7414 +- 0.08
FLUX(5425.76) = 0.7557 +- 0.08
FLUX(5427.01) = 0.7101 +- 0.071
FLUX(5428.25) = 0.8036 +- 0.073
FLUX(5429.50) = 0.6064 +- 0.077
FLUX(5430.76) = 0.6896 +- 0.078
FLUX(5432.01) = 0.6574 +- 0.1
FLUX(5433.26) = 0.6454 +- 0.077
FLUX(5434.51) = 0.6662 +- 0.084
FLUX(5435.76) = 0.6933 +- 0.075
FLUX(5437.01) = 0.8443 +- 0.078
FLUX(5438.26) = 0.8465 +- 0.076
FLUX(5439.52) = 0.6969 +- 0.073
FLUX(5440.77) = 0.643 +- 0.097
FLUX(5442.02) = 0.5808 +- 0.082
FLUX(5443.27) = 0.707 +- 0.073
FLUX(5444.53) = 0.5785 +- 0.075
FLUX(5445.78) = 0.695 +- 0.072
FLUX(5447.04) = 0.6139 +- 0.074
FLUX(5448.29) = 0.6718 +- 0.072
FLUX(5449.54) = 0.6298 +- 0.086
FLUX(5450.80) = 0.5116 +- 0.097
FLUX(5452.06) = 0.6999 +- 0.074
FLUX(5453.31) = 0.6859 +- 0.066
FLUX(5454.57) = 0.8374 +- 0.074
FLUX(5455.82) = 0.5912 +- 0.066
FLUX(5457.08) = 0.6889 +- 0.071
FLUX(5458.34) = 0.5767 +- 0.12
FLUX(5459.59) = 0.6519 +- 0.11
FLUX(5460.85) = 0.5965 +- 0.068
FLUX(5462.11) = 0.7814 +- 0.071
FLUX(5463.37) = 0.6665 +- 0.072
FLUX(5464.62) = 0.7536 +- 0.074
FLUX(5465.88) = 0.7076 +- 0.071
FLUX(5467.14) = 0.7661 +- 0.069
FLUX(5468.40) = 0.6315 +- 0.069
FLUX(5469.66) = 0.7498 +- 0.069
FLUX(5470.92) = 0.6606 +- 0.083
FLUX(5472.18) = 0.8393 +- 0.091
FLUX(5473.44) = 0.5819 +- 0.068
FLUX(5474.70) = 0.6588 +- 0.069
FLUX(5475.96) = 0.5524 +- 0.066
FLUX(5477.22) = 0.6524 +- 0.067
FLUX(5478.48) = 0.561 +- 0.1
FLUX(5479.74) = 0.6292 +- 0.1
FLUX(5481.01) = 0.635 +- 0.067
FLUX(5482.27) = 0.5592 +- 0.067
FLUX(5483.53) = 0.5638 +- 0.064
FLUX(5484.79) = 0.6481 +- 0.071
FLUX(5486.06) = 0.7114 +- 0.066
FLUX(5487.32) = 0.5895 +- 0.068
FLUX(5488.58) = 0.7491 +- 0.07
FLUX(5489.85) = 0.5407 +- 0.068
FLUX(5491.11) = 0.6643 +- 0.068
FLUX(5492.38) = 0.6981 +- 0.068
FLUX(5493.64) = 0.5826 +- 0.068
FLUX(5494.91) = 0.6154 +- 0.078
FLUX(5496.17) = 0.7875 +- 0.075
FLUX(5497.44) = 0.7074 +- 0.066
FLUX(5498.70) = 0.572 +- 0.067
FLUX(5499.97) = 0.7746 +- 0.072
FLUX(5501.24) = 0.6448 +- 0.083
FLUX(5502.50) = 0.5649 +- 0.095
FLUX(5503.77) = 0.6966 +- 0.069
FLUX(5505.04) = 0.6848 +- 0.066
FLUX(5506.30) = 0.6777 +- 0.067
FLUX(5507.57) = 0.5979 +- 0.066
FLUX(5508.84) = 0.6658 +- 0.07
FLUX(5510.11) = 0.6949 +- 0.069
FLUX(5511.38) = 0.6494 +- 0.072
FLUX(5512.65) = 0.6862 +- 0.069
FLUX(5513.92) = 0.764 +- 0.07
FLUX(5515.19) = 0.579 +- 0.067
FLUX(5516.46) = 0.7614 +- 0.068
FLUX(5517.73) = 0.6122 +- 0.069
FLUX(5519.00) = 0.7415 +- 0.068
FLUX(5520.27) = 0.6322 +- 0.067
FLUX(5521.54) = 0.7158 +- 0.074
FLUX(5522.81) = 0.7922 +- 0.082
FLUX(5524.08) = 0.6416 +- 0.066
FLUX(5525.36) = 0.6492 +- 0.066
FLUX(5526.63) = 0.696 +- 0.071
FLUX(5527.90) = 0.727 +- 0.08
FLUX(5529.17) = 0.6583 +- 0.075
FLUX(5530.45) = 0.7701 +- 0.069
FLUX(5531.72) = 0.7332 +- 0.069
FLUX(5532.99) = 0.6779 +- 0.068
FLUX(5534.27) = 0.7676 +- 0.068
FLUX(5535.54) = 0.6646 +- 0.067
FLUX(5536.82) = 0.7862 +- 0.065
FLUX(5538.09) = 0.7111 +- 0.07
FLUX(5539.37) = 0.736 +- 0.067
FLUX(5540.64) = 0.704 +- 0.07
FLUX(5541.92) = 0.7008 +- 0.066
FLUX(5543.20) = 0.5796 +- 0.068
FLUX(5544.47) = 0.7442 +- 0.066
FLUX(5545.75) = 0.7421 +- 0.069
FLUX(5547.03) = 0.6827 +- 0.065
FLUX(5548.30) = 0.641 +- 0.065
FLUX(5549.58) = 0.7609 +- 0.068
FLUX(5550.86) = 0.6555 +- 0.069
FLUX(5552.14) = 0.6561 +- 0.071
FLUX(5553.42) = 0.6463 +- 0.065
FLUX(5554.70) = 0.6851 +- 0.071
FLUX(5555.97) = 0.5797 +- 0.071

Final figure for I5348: 0.99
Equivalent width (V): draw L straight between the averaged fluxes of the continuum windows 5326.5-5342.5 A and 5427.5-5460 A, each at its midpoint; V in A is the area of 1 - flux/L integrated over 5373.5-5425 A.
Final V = 0.5 A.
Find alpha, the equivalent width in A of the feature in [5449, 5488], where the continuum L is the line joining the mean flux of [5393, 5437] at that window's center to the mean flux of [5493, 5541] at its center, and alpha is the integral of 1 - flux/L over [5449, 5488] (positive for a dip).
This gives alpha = 1.1 A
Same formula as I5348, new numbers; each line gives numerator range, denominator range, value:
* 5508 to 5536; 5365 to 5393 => 1.01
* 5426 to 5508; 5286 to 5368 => 0.96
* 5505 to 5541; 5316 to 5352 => 1.03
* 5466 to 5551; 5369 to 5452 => 1.01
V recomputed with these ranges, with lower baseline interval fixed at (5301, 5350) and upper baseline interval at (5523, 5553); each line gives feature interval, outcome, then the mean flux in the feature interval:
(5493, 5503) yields 0.58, 0.658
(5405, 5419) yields 0.80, 0.654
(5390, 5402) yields 1.23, 0.622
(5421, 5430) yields -0.52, 0.735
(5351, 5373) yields -1.00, 0.722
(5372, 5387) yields -0.43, 0.712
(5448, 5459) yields 0.66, 0.654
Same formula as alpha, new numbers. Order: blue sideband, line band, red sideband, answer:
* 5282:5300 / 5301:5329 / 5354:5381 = -0.9 A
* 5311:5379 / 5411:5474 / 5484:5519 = -0.4 A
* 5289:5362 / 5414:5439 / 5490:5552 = -0.3 A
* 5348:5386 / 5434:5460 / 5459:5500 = 0.2 A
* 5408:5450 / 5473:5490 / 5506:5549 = 1.7 A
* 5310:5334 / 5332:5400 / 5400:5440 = -0.1 A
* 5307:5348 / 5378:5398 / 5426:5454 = 0.5 A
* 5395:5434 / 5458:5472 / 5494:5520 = -0.5 A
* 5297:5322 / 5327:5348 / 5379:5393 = 1.0 A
